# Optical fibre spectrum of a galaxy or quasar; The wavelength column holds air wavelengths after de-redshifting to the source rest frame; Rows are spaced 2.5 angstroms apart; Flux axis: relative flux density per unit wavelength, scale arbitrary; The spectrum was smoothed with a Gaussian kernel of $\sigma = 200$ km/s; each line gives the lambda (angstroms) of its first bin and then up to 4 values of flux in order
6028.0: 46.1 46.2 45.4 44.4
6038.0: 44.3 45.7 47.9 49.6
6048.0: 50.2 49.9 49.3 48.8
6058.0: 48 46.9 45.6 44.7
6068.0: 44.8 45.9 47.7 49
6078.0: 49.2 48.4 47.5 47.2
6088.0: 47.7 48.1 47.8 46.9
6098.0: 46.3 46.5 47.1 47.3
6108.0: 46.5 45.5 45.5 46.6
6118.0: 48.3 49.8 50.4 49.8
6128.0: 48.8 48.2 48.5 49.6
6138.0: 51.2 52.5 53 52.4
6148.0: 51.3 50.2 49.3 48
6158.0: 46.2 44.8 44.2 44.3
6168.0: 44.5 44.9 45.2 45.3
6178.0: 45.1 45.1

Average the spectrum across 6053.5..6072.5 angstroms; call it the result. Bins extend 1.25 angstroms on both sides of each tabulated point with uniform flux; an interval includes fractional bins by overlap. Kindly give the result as 46.6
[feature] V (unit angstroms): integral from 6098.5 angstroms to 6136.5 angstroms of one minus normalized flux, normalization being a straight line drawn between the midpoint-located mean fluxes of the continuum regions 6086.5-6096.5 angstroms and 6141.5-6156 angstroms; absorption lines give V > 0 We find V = 1.0 angstroms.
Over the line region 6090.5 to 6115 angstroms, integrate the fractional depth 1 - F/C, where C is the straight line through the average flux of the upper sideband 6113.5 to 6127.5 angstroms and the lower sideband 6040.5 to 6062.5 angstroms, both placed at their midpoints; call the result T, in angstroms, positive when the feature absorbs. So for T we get 1.0 angstroms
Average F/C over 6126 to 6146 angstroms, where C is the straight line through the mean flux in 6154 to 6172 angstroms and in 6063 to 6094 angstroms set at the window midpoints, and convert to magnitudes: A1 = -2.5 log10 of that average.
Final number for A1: -0.10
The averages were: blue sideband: 47.3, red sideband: 45.3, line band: 50.4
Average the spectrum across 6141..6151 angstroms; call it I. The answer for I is 51.9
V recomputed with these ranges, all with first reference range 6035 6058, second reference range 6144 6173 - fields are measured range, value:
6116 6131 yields -0.5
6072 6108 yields 0.1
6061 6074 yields 0.5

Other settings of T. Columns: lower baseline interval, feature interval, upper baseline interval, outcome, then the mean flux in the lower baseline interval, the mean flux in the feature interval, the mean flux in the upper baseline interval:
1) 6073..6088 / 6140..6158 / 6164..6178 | -1.9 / 48.2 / 50.6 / 44.9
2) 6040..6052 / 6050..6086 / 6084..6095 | 0.6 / 48.9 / 47.5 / 47.6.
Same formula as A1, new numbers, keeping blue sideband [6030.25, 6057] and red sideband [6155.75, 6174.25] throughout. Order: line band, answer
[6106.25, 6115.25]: 0.00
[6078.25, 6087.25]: -0.03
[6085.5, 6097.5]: -0.02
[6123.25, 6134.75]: -0.07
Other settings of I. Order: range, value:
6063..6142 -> 47.8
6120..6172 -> 48.6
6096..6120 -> 46.7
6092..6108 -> 46.9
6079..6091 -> 47.8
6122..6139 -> 49.5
